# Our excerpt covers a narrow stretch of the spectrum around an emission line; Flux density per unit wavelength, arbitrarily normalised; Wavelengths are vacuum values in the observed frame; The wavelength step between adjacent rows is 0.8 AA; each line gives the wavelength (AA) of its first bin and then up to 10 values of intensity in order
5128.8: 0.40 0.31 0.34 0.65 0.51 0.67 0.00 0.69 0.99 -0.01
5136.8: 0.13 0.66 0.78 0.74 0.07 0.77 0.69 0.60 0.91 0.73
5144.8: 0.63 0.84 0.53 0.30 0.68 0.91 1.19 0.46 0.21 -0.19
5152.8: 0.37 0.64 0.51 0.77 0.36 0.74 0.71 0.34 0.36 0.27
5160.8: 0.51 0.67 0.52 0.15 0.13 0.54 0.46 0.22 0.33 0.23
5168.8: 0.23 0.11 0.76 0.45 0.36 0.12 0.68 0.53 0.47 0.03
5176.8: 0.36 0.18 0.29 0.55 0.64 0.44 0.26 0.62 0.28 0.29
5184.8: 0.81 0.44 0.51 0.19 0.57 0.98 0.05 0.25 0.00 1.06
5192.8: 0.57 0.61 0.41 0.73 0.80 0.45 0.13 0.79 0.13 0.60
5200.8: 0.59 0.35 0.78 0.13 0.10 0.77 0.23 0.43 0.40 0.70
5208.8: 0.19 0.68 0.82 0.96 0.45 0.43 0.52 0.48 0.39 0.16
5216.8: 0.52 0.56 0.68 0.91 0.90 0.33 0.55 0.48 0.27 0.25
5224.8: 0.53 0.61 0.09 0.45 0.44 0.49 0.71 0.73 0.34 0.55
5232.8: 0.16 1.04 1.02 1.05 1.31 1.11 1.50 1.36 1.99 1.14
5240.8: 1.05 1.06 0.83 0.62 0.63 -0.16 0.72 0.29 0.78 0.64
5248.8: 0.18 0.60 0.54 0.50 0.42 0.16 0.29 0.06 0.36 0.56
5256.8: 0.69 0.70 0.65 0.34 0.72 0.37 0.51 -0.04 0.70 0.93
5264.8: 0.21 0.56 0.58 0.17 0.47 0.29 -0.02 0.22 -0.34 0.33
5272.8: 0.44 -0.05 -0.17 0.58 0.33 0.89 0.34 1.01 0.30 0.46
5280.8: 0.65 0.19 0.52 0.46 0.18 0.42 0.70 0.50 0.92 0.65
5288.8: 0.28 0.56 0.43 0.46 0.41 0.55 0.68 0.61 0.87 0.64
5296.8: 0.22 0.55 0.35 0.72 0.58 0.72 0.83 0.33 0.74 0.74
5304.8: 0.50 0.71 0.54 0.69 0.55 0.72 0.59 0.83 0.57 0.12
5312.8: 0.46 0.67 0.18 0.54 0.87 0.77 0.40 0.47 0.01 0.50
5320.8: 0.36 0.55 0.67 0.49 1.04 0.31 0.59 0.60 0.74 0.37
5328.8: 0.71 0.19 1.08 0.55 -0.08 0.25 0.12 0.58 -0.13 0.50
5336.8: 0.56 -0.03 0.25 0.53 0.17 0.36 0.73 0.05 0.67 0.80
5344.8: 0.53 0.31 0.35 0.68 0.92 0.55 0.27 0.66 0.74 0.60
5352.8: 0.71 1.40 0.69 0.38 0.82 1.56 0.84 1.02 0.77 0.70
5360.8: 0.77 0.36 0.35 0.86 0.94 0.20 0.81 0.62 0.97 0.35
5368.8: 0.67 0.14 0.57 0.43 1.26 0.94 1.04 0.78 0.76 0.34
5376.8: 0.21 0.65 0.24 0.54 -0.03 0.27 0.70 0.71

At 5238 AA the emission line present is [O II]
